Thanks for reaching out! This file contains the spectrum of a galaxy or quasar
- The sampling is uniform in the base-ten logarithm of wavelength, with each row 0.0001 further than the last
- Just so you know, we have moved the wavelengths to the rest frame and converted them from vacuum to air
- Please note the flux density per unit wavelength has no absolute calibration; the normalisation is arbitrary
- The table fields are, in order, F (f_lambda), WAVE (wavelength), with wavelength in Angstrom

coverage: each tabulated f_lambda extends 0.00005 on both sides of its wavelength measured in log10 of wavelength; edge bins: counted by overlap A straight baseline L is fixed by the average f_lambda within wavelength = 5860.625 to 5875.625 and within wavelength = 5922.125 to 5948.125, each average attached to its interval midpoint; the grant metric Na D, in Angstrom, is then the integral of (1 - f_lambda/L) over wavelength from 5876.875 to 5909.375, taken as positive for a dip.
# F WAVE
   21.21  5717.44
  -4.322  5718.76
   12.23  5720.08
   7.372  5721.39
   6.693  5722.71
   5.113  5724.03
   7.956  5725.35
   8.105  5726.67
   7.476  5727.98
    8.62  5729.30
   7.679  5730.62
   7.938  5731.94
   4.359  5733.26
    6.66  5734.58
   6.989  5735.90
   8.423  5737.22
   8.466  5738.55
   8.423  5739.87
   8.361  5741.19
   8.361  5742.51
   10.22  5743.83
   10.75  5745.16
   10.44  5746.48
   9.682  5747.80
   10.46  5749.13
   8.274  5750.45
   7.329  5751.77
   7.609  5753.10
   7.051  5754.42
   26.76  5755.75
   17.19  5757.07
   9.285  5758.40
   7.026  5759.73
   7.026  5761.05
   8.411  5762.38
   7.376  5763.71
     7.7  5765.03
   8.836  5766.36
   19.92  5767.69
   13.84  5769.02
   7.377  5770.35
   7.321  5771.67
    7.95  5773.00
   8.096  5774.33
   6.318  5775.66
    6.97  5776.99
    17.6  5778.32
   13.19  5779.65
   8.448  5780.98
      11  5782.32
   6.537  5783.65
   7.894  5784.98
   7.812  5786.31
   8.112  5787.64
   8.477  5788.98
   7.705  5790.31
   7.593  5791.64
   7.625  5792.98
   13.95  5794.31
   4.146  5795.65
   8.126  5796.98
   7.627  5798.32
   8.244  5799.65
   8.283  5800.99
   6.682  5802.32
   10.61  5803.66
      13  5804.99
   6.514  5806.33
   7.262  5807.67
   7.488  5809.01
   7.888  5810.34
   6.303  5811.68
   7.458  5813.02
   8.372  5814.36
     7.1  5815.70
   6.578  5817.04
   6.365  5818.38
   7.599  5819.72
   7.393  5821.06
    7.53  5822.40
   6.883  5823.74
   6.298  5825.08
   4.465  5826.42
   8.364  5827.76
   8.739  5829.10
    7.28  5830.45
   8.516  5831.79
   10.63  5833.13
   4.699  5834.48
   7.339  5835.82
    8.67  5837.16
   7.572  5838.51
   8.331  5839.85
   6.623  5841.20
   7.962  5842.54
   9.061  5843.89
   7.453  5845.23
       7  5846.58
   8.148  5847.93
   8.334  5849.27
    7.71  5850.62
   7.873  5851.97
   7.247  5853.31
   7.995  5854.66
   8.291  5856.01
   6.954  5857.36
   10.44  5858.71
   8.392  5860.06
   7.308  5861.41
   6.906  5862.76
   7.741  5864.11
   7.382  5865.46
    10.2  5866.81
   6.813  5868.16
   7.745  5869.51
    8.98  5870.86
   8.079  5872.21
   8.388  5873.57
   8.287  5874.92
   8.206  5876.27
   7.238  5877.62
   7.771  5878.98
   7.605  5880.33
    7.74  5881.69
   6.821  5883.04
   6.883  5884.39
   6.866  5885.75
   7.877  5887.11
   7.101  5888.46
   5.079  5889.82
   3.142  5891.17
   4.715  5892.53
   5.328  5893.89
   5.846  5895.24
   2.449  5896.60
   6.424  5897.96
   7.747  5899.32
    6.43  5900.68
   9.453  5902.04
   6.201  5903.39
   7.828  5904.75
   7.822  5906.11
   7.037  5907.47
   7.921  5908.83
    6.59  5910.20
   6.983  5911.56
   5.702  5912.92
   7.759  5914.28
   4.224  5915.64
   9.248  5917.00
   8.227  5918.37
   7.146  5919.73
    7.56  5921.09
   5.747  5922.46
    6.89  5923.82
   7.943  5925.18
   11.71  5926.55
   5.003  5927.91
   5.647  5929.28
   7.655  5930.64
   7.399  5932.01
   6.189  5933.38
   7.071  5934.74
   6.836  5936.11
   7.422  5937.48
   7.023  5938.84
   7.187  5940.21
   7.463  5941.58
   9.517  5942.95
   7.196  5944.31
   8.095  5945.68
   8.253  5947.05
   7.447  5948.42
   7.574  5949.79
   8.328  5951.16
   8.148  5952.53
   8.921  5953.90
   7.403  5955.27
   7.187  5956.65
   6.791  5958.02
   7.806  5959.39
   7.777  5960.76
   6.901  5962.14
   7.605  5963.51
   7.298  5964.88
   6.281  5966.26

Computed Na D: 4.7 Angstrom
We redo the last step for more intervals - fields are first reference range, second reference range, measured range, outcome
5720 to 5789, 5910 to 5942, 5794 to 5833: 3.4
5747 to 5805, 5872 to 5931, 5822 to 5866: 2.2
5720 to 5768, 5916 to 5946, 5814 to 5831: 2.6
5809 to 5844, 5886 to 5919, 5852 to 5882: -4.4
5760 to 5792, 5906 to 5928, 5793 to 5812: 1.2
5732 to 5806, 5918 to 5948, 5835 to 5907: 6.6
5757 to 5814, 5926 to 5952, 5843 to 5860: 0.5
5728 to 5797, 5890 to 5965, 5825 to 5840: 1.3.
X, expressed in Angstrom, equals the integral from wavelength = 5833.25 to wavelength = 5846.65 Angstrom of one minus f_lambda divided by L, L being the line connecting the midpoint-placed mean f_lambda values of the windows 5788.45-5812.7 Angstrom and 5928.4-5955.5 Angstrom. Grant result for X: 0.6 Angstrom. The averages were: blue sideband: 8.18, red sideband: 7.52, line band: 7.62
